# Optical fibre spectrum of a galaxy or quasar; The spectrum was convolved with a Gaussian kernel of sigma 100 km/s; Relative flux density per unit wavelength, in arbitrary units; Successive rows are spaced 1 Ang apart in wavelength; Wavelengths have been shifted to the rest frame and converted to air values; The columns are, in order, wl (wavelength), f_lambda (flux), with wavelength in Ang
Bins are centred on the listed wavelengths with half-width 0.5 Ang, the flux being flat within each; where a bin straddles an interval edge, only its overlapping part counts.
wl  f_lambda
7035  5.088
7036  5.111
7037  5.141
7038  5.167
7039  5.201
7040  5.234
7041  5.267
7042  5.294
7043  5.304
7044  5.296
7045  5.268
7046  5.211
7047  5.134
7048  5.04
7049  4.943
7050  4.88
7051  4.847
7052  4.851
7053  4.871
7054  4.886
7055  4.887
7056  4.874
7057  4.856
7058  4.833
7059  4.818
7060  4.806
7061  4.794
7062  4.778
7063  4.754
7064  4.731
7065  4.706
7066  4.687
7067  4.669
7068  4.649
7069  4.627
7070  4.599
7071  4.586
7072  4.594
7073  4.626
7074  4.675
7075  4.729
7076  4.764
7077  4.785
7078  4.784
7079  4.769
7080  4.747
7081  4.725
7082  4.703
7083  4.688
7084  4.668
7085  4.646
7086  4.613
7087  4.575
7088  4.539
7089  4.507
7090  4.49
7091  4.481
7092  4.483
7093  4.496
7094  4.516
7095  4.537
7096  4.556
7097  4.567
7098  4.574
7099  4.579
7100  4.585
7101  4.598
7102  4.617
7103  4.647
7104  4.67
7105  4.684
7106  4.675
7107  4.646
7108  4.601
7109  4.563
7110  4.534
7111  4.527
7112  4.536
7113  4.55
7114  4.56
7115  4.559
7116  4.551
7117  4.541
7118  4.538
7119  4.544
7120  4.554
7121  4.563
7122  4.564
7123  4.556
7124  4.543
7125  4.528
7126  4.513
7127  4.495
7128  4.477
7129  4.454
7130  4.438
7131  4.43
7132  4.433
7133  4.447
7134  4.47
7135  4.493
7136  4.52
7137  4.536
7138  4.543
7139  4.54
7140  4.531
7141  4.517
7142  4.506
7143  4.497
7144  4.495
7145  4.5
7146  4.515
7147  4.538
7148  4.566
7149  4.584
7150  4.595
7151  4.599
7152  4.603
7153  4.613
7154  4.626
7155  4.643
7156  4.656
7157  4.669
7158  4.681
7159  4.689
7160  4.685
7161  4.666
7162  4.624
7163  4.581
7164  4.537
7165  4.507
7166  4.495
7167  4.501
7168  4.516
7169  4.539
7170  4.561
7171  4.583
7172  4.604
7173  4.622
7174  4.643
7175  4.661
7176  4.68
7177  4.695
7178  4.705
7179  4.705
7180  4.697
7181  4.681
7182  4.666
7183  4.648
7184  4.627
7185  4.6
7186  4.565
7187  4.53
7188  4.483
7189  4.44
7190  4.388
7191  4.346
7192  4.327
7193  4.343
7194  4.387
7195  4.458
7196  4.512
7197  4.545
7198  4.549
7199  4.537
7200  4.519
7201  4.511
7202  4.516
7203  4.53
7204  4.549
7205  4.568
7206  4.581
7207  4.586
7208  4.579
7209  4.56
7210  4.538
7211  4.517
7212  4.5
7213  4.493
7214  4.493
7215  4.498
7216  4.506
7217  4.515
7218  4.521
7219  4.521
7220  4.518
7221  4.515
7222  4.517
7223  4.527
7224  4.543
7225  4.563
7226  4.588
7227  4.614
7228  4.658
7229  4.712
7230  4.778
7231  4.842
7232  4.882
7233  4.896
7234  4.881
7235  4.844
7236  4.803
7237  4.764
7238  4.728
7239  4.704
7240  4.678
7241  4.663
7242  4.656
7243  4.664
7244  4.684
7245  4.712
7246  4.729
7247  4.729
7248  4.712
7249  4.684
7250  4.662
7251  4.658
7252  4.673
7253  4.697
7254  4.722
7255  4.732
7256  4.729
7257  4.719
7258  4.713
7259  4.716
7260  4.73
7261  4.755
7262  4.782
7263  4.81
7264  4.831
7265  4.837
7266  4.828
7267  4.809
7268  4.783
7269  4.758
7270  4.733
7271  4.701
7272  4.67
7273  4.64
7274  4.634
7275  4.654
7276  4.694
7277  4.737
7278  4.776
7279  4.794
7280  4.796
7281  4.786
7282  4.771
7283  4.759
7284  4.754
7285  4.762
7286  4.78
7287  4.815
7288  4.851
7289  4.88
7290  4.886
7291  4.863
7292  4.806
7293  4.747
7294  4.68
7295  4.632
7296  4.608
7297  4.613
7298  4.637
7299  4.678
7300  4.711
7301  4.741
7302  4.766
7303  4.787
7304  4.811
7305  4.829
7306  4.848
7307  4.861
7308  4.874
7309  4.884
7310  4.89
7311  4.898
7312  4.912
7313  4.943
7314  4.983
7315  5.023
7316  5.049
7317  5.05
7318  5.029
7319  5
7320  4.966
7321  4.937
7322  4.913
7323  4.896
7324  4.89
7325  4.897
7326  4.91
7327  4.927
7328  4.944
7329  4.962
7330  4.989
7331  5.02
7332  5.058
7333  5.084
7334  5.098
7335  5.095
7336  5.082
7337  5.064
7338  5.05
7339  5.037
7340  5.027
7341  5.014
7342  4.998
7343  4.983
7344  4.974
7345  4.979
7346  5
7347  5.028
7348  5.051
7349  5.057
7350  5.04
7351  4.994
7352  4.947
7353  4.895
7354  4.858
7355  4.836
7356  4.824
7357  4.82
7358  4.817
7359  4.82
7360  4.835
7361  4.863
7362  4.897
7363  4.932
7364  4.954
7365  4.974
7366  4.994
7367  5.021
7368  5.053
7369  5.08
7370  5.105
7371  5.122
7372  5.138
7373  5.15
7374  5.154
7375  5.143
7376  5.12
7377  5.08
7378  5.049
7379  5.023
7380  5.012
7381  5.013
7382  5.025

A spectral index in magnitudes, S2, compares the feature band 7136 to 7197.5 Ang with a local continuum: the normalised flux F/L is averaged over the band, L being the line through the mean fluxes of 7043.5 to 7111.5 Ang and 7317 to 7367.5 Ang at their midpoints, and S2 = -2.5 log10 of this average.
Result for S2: 0.05 mag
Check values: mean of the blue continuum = 4.72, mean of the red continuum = 4.97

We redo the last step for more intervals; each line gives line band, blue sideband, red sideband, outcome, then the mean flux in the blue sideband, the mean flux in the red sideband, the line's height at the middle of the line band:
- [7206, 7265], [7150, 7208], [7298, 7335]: 0.01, 4.57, 4.92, 4.71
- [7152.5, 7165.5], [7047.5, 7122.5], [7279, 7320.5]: 0.02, 4.66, 4.83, 4.72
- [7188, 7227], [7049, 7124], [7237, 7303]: 0.05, 4.65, 4.73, 4.71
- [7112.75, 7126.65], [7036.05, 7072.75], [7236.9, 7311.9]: 0.07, 4.92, 4.75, 4.87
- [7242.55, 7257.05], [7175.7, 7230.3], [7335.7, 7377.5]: 0.00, 4.55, 5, 4.68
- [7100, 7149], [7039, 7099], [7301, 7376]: 0.06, 4.78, 4.97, 4.82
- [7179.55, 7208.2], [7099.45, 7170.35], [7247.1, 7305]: 0.03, 4.56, 4.74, 4.64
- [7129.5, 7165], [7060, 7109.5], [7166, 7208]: 0.01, 4.64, 4.55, 4.59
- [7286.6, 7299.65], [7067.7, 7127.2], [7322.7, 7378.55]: 0.04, 4.6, 4.99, 4.9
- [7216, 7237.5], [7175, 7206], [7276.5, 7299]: -0.01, 4.55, 4.76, 4.63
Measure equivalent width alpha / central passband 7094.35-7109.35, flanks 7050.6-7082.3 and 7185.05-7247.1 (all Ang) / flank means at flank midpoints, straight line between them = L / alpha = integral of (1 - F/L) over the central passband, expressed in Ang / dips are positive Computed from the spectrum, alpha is 0.34 Ang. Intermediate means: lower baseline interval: 4.75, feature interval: 4.61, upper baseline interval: 4.59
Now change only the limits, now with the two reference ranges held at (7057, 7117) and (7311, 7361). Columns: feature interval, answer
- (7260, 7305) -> 1.3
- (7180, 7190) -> 0.4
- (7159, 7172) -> 0.5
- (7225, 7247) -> 0.5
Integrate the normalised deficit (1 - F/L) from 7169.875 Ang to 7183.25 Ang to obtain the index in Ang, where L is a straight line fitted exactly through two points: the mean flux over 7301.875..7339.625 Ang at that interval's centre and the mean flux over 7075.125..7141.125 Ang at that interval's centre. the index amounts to 0.1 Ang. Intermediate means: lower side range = 4.57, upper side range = 4.96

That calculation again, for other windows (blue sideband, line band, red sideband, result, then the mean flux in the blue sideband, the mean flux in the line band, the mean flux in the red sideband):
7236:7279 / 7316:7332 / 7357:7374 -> -0.3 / 4.72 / 4.96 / 4.98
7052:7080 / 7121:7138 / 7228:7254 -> 0.9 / 4.75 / 4.5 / 4.74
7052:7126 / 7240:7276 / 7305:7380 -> 1.1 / 4.64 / 4.72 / 4.98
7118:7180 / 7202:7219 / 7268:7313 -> 0.4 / 4.56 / 4.53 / 4.77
